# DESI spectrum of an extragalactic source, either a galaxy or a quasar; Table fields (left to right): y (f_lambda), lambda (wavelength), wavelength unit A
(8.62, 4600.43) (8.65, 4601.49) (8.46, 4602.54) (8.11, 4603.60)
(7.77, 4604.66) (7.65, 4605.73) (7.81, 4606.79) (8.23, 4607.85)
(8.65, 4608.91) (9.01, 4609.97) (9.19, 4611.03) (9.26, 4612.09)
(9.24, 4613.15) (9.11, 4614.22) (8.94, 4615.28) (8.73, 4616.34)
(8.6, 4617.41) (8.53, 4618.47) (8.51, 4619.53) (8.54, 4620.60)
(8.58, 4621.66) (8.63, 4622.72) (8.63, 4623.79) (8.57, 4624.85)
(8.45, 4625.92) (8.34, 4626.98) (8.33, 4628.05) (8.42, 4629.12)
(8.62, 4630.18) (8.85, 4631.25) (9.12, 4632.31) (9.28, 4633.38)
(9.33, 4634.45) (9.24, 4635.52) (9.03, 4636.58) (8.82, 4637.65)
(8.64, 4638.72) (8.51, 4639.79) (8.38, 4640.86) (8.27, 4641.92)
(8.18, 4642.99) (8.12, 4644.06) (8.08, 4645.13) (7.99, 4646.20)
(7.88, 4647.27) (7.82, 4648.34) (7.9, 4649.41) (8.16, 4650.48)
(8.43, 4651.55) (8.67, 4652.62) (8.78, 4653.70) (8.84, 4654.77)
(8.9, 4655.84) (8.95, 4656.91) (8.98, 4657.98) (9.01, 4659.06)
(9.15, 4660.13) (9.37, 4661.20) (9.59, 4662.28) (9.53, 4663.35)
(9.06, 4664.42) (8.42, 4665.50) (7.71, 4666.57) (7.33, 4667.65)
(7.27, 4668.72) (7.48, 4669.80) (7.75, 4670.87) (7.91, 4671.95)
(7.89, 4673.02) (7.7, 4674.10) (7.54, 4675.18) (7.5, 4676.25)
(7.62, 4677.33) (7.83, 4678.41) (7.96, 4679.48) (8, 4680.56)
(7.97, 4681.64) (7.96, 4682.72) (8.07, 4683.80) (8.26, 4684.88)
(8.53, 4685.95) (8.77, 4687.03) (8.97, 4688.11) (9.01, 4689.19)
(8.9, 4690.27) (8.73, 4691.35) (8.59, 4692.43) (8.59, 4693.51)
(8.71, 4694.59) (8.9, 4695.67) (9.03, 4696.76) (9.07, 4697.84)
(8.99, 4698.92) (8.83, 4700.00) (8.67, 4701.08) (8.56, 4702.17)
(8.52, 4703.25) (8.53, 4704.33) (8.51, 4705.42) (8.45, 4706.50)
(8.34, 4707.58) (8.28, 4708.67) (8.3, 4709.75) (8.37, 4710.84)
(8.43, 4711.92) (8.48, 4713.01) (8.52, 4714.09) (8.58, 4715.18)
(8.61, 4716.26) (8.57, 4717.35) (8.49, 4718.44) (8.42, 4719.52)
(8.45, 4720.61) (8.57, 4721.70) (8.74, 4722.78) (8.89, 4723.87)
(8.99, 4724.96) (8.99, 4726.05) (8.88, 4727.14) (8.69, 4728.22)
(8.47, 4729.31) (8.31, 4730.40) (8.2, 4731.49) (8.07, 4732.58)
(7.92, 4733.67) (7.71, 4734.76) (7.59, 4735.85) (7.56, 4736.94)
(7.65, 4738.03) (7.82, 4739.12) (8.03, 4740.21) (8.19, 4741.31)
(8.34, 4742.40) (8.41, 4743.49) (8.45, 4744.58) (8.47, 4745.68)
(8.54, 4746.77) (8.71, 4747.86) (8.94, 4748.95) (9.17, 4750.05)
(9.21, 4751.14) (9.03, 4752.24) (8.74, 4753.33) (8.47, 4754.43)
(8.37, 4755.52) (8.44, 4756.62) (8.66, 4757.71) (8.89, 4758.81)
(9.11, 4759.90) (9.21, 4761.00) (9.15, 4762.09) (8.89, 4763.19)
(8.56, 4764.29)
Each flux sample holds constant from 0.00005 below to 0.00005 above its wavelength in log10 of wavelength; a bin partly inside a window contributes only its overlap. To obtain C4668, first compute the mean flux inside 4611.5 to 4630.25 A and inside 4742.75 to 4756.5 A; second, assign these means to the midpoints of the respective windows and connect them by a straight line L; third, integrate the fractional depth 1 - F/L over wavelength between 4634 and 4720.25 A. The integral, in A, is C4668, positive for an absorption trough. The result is 2.30 A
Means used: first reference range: 8.67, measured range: 8.45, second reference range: 8.69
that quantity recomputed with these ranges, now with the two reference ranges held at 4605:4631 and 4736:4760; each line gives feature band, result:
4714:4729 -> -0.3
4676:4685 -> 0.7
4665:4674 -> 0.9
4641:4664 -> -0.1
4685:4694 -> -0.2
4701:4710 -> 0.1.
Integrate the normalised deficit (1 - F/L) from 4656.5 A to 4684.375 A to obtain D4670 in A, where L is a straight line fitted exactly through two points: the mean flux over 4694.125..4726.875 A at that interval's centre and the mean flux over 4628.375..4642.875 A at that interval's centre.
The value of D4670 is 1.6 A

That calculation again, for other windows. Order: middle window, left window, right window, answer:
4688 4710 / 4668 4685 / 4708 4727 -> -1.3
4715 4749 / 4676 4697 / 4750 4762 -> 1.2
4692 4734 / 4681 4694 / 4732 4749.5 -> -1.2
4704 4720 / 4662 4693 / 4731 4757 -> -0.4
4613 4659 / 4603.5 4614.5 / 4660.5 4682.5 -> -1.4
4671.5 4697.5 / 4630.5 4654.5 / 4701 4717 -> 0.6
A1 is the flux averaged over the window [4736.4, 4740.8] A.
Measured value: 7.76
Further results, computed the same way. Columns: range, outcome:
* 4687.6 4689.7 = 8.99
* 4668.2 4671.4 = 7.5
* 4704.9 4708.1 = 8.45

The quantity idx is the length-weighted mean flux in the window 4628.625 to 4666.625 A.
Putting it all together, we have 8.68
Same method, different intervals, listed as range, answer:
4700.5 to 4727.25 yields 8.56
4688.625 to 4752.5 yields 8.52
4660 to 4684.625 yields 8.1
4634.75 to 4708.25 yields 8.44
